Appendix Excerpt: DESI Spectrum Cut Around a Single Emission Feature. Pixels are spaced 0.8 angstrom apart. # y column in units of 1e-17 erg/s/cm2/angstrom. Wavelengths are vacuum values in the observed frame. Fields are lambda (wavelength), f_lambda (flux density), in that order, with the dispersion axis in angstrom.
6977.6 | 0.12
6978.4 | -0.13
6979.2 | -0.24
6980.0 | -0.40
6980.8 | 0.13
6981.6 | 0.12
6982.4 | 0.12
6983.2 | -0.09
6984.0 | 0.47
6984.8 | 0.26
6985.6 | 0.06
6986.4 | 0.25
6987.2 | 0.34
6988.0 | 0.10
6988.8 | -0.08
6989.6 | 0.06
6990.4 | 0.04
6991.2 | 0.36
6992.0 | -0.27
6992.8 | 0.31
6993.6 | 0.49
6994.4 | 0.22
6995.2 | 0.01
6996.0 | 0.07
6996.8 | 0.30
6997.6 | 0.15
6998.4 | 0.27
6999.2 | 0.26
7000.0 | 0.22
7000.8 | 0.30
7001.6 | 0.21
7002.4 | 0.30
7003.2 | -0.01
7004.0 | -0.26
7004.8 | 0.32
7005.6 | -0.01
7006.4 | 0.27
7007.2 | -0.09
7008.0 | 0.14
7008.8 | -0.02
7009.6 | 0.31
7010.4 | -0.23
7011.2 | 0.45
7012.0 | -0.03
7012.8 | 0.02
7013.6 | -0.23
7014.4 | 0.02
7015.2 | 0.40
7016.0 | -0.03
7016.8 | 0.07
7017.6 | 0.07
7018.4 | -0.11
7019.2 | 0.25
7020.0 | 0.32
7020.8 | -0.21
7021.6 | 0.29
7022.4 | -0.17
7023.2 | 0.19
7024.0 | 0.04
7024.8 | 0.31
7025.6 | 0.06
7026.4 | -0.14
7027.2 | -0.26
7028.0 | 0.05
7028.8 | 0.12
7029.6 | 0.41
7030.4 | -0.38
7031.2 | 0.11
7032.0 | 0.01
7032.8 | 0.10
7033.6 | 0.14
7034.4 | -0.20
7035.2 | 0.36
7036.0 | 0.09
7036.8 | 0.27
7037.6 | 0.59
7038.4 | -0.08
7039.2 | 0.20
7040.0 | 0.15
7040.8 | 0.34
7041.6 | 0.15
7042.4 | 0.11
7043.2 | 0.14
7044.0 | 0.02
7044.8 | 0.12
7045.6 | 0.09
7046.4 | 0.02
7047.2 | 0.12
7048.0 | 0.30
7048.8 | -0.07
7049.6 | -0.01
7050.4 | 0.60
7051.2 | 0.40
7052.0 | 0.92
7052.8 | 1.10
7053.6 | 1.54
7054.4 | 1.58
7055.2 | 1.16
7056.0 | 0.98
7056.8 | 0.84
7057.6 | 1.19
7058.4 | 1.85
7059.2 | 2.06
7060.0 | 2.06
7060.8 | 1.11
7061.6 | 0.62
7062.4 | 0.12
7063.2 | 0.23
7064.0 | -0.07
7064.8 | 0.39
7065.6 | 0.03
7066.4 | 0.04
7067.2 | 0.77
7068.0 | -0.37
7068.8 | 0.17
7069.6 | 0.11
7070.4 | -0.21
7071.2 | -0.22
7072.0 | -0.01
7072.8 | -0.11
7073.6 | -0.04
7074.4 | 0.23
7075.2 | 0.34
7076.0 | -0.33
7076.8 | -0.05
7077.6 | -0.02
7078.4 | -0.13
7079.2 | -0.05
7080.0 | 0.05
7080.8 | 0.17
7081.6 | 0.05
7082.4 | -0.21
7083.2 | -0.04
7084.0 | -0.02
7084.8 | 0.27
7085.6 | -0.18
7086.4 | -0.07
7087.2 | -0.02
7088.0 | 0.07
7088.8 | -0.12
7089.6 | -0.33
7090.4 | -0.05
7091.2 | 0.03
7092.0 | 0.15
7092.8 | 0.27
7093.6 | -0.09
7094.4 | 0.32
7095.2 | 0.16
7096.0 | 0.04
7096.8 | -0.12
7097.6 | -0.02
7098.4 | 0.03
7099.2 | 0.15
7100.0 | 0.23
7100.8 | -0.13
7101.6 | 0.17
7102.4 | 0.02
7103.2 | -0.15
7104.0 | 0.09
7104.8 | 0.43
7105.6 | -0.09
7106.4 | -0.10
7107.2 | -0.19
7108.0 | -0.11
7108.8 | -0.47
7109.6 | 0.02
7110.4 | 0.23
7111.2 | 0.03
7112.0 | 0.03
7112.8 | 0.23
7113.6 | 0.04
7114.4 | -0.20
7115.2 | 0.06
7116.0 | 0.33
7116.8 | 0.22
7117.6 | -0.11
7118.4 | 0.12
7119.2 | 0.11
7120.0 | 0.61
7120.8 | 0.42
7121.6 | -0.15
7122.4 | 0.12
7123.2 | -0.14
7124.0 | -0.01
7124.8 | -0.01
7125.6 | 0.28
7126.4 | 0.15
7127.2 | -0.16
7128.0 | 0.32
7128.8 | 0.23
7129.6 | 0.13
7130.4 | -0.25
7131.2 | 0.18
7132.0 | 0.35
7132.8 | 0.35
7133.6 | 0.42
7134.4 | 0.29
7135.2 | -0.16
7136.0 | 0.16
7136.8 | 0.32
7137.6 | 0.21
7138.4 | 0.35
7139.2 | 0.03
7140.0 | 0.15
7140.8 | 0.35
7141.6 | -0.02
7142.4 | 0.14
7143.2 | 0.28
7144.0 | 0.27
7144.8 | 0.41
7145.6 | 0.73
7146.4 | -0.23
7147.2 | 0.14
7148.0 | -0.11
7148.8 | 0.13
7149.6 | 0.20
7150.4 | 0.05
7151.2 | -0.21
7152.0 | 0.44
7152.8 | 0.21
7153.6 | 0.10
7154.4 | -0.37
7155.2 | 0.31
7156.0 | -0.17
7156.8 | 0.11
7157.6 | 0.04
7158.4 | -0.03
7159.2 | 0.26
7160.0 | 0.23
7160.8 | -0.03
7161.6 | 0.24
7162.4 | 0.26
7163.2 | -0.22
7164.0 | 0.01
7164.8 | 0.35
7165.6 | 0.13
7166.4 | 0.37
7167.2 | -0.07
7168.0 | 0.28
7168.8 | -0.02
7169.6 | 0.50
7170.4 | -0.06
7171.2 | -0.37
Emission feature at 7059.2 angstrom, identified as [O II] 3727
